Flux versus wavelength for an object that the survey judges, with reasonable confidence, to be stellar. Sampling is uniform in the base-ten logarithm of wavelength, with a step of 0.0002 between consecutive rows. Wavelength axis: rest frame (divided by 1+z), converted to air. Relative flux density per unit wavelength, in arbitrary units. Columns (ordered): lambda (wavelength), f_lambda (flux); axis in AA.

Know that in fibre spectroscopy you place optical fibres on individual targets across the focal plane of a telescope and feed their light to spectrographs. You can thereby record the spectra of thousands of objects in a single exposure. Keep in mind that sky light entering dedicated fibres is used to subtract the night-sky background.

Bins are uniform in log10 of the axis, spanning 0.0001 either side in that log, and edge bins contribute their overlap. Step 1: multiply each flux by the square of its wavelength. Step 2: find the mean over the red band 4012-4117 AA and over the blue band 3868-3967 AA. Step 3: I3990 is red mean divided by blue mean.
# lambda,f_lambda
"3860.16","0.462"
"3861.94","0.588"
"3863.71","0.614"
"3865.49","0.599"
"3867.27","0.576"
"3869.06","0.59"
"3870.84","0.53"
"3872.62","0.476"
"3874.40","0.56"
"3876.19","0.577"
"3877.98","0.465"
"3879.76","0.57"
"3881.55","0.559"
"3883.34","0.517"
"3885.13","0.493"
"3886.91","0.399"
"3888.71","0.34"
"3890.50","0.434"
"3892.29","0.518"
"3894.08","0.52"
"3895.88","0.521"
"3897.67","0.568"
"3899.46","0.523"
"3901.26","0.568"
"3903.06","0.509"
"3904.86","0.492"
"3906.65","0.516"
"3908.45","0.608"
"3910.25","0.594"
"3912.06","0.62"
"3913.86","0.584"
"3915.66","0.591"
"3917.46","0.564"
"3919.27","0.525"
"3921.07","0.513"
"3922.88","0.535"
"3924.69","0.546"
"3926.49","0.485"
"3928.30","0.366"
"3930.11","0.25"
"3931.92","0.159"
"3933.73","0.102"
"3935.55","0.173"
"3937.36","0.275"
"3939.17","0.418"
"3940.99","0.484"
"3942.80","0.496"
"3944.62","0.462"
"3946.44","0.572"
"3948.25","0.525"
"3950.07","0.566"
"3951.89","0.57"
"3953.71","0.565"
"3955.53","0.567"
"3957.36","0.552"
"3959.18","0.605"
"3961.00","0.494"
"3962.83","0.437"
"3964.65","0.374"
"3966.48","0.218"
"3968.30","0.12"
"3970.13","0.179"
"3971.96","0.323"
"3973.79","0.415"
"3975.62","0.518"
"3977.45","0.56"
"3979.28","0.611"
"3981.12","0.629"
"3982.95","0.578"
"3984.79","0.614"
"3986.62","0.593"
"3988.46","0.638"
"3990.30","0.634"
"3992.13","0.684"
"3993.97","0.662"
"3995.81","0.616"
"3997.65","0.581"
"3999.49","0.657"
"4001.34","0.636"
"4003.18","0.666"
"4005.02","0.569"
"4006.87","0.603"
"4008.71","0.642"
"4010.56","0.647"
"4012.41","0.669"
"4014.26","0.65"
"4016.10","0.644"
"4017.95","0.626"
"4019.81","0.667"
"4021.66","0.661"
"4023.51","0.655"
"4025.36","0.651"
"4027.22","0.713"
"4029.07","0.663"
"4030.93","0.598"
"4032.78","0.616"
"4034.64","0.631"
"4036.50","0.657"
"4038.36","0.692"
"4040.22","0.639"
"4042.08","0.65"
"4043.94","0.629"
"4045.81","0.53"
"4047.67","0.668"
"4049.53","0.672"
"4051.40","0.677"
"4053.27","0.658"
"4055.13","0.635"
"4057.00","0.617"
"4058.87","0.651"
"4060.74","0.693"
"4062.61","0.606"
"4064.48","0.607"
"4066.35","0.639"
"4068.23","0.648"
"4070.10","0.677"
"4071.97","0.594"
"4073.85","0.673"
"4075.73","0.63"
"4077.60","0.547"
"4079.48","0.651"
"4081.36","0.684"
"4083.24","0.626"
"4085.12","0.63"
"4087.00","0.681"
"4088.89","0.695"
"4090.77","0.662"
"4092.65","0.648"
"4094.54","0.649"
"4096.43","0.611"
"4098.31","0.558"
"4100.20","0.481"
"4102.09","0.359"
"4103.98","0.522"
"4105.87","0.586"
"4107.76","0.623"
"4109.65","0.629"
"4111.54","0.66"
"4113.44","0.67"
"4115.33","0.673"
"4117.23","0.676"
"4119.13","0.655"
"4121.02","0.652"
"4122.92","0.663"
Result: 1.40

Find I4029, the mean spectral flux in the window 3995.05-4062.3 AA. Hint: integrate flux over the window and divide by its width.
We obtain 0.642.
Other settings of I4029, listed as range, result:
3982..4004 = 0.63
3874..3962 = 0.49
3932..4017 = 0.514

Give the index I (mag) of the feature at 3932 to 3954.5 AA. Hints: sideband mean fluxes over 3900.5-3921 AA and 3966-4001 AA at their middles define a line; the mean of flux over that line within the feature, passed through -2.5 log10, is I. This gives 0.268 mag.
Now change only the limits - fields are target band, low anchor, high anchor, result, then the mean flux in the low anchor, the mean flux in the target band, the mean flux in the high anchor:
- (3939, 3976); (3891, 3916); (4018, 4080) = 0.281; 0.55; 0.45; 0.642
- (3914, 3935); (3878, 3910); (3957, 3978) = 0.102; 0.51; 0.423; 0.393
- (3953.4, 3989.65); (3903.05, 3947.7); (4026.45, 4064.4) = 0.109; 0.457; 0.479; 0.644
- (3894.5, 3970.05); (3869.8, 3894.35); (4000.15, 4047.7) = 0.170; 0.497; 0.465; 0.641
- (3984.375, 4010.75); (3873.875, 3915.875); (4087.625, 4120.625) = -0.113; 0.526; 0.629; 0.611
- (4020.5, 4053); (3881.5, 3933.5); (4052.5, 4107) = -0.109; 0.491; 0.648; 0.618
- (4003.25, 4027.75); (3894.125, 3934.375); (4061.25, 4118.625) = -0.143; 0.491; 0.646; 0.621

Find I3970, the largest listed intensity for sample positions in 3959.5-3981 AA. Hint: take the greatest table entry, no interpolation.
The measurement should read 0.611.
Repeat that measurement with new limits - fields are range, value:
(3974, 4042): 0.713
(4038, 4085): 0.693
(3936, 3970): 0.605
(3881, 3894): 0.559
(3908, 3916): 0.62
